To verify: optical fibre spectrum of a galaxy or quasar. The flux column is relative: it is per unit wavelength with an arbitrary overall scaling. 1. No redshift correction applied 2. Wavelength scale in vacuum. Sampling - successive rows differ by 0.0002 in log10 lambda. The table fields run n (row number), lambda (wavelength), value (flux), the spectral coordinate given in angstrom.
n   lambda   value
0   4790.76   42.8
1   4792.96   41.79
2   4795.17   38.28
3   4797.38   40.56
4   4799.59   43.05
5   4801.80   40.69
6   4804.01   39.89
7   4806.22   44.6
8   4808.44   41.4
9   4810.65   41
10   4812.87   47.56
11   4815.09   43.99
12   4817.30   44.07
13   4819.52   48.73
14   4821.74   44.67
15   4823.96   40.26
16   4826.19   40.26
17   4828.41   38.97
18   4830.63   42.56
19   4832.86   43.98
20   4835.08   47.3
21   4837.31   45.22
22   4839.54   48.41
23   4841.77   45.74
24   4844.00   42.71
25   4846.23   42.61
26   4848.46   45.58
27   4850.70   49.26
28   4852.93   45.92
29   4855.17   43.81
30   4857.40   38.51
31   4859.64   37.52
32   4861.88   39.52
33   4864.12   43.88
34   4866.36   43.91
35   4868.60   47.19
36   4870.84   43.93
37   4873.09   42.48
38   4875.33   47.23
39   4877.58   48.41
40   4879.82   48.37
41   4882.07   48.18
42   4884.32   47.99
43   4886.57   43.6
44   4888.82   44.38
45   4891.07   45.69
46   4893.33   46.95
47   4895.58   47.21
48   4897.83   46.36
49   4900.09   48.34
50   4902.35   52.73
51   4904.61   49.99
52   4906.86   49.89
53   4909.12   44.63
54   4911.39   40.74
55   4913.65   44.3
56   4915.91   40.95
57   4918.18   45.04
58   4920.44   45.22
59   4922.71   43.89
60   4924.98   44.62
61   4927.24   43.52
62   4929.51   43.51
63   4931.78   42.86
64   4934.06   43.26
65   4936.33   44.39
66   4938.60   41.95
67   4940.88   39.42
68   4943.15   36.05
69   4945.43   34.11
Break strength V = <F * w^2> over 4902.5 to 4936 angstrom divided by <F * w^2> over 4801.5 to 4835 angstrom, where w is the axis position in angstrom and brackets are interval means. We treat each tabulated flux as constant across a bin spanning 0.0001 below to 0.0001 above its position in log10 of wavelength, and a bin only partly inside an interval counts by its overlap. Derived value 1.1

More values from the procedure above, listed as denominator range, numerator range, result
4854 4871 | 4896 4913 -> 1.14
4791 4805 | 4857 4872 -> 1.06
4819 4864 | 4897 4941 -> 1.06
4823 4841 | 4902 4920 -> 1.09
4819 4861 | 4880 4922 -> 1.09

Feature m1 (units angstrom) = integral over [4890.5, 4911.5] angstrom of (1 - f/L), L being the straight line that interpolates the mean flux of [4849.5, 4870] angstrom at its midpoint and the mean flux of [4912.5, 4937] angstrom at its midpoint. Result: -1.93 angstrom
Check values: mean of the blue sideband 43.3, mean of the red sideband 43.8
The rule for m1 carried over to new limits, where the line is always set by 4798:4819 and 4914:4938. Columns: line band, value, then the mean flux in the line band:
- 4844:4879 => -0.5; 44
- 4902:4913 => -0.9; 47.1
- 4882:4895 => -0.8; 46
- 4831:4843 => -0.7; 45.9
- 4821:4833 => 0.5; 41.5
